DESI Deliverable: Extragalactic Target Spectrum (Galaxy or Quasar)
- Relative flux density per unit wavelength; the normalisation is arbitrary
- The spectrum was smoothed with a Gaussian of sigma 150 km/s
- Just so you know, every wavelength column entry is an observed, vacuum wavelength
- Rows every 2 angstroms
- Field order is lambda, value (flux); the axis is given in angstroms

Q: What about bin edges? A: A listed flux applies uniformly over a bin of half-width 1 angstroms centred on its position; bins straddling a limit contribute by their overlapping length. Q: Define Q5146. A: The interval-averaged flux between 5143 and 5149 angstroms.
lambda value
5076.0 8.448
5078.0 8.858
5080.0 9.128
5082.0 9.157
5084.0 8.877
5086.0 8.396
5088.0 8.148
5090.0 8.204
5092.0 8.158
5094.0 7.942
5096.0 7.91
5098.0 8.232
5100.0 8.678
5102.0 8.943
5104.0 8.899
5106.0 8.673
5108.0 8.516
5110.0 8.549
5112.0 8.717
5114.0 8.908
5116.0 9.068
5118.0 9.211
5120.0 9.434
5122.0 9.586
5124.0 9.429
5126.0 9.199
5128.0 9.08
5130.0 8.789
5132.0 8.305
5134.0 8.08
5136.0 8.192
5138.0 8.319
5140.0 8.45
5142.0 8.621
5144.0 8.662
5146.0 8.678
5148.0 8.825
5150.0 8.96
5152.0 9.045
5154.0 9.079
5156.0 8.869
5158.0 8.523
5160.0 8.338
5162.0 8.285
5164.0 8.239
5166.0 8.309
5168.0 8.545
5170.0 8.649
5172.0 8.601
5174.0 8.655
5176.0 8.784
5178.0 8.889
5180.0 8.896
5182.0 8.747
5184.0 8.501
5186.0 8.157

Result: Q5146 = 8.72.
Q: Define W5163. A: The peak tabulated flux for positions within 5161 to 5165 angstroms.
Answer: 8.285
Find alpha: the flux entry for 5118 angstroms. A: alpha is 9.211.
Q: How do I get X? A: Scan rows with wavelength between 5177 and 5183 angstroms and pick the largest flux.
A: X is 8.896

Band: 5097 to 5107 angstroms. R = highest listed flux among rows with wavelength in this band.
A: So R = 8.943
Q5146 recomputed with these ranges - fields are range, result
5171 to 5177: 8.68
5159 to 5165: 8.29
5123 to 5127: 9.31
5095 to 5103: 8.44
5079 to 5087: 8.89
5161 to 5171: 8.41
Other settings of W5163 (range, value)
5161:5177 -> 8.784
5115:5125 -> 9.586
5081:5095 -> 9.157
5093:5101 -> 8.678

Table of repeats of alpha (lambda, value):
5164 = 8.239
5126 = 9.199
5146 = 8.678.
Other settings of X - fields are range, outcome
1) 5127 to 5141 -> 9.08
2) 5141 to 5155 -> 9.079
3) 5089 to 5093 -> 8.204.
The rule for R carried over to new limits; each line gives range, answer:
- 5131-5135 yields 8.305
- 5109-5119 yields 9.211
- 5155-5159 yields 8.869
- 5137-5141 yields 8.45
